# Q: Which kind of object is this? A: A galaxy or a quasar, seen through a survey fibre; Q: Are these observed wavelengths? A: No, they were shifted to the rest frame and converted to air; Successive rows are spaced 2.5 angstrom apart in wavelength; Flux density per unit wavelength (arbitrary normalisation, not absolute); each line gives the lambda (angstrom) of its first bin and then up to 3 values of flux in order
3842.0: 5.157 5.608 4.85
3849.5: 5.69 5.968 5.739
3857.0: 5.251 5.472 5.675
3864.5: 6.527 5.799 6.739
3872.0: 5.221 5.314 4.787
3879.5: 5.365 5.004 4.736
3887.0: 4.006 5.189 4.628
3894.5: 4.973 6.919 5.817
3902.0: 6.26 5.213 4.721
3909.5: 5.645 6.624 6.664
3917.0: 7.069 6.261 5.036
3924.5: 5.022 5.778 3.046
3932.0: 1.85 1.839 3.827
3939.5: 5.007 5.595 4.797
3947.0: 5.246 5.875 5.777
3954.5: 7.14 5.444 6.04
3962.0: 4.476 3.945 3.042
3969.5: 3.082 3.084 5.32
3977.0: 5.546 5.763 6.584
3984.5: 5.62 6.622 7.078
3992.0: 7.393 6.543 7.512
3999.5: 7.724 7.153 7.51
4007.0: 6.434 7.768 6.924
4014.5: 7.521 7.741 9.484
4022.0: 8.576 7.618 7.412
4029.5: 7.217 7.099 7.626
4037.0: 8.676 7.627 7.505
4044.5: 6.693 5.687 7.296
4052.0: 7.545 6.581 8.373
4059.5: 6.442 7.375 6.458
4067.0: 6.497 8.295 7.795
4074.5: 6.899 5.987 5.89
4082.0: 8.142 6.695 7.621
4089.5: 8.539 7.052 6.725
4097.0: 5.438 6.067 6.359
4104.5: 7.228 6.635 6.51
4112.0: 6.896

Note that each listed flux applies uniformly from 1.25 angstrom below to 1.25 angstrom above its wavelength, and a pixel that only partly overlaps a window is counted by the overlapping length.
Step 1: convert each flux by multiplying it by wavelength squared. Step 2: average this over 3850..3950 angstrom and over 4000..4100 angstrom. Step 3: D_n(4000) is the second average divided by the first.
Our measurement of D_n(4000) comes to 1.49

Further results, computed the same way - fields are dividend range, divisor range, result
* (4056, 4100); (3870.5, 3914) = 1.44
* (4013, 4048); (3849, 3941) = 1.55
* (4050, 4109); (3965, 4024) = 1.12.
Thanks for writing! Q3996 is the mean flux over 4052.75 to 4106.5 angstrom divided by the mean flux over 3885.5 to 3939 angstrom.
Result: 1.4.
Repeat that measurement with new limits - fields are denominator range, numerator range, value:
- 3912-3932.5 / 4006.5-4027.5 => 1.47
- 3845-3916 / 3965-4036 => 1.20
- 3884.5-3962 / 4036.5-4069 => 1.36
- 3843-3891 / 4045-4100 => 1.29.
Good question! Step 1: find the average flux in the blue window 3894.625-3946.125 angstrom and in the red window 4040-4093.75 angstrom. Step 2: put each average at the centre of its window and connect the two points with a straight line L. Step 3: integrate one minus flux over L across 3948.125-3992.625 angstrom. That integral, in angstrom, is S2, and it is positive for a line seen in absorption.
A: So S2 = 3.18 angstrom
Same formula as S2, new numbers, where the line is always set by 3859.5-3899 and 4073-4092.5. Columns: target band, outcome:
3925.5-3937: 5.1 angstrom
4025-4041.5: -2.2 angstrom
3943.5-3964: 1.6 angstrom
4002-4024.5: -4.0 angstrom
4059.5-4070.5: -0.1 angstrom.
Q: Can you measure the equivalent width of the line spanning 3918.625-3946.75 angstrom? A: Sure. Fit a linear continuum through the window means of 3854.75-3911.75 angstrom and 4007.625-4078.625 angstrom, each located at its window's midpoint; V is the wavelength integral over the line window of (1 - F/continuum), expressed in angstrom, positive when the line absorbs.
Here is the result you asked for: 7.7 angstrom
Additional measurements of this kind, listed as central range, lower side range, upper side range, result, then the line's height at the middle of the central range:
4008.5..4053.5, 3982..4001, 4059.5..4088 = -3.78 angstrom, 6.97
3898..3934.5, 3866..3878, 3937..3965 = 1.45 angstrom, 5.46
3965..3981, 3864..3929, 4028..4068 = 5.16 angstrom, 6.37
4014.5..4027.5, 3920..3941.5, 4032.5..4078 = -3.74 angstrom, 6.33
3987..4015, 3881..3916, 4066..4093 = -3.17 angstrom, 6.47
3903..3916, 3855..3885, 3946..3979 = -1.33 angstrom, 5.27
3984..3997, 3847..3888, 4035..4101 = -0.70 angstrom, 6.45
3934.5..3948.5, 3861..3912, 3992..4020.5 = 3.83 angstrom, 6.38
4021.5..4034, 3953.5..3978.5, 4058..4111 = -3.61 angstrom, 5.84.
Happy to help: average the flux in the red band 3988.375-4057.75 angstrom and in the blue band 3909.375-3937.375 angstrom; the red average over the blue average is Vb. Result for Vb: 1.52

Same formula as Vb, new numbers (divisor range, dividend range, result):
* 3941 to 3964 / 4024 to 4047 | 1.33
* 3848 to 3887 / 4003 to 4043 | 1.39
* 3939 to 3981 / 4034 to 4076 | 1.44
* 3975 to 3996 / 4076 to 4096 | 1.11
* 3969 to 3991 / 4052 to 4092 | 1.30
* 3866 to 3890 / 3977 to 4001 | 1.29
